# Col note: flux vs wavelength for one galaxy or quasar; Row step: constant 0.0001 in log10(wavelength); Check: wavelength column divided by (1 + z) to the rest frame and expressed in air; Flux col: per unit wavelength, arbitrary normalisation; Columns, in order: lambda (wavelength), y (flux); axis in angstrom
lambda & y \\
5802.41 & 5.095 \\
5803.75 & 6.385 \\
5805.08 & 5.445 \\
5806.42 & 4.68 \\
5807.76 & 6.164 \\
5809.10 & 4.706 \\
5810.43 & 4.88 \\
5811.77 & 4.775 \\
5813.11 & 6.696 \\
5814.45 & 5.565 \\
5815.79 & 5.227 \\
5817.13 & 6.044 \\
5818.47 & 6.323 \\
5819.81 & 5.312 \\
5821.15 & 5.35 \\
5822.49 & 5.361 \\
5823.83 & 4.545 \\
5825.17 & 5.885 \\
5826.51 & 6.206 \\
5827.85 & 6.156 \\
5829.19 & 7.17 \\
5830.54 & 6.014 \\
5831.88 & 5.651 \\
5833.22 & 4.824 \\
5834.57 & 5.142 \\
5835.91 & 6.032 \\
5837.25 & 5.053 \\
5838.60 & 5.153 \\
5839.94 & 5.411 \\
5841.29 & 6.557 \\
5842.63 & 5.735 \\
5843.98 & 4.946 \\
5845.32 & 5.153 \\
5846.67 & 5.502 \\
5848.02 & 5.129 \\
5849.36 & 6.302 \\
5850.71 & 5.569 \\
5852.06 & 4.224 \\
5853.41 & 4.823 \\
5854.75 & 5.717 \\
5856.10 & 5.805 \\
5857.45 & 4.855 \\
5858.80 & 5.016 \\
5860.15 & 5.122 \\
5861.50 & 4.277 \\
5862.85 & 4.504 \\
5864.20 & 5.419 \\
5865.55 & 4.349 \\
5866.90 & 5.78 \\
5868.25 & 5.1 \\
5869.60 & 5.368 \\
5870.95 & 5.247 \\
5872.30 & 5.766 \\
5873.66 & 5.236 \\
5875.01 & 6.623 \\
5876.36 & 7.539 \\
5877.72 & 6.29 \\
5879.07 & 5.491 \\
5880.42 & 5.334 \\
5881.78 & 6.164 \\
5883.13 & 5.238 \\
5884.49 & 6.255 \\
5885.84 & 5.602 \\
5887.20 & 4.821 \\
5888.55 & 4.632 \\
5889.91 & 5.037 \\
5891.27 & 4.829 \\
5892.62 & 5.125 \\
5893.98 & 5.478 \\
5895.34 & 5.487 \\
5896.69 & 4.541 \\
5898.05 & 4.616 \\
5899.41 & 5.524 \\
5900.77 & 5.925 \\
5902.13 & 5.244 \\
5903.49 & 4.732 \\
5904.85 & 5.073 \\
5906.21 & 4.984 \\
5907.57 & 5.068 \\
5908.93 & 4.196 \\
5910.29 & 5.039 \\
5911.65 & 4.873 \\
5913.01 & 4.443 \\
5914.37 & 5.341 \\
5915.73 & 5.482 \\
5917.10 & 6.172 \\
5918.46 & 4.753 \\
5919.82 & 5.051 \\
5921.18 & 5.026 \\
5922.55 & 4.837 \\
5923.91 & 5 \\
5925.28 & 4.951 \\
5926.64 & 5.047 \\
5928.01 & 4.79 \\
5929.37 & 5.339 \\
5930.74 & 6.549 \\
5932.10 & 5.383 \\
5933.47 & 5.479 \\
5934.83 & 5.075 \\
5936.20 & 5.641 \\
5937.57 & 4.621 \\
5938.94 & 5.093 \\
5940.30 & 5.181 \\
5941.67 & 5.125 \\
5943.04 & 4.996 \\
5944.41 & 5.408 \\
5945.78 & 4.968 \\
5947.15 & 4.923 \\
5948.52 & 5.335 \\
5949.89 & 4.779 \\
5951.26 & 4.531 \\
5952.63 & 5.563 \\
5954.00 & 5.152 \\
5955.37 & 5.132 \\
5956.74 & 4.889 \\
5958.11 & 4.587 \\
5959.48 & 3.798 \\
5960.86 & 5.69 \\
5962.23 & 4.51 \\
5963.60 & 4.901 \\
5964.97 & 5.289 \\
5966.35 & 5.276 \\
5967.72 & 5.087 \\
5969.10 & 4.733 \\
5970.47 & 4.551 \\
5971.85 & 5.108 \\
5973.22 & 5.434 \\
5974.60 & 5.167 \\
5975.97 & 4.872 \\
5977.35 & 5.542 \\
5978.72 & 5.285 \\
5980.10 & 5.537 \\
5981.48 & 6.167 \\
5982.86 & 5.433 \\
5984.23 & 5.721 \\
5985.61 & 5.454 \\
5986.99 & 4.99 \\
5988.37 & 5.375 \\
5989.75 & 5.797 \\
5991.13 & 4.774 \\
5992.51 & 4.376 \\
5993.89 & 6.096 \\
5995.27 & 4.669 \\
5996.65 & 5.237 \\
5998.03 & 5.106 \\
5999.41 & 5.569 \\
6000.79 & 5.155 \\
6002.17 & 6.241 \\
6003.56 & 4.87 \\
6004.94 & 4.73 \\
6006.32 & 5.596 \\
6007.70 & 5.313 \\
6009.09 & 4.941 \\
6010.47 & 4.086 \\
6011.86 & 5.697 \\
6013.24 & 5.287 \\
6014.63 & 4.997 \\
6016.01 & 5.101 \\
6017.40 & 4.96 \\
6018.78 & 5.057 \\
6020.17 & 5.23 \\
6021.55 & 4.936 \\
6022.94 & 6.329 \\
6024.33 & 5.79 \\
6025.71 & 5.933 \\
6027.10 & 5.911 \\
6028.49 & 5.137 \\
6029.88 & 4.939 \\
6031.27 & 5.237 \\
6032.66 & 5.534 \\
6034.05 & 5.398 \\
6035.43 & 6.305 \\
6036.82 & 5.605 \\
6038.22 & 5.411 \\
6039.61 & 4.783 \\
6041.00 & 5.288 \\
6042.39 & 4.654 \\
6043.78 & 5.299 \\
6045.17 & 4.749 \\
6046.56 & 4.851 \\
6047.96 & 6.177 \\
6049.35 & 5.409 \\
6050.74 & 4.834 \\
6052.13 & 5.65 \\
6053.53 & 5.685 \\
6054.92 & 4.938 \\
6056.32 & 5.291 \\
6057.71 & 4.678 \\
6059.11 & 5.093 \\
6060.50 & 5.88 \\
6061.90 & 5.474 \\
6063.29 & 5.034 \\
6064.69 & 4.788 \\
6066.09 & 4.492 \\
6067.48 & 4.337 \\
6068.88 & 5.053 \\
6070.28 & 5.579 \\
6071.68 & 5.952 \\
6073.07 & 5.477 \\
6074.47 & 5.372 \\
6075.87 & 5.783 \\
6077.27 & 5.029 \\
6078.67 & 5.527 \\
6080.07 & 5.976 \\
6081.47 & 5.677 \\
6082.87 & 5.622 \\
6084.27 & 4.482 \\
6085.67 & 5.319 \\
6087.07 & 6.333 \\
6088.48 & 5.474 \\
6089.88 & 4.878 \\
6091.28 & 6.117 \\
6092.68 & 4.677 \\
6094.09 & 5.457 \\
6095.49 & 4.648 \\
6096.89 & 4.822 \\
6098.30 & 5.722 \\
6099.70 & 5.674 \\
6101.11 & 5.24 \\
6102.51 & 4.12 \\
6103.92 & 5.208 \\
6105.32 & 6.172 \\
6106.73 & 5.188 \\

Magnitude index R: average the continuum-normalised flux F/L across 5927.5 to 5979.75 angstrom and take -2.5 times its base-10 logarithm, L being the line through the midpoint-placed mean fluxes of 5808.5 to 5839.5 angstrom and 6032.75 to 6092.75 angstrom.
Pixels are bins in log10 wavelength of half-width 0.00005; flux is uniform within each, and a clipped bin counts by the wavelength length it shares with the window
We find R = 0.068 mag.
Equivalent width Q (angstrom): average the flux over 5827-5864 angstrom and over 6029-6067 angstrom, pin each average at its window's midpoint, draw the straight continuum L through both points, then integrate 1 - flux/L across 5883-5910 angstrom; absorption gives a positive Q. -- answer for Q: 1.2 angstrom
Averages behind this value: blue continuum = 5.4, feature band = 5.12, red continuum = 5.23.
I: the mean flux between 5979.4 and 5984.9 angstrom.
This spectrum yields 5.71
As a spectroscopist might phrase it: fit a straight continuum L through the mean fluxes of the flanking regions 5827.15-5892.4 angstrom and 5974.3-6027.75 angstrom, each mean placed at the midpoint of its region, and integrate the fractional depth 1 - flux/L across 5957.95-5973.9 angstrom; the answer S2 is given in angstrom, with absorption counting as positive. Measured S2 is 1.3 angstrom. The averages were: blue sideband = 5.46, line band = 4.92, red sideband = 5.32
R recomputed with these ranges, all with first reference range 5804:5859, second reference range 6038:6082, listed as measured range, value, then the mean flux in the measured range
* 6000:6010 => 0.01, 5.24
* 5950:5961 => 0.11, 4.87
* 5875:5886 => -0.11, 6.05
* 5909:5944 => 0.05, 5.16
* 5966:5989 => 0.01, 5.28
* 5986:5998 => 0.03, 5.17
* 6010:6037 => -0.02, 5.38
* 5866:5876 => -0.03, 5.63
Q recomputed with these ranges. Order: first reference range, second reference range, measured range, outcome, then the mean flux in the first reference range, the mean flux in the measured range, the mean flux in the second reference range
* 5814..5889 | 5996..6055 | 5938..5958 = 1.2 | 5.5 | 5.06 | 5.31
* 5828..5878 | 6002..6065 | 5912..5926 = 0.8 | 5.47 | 5.1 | 5.28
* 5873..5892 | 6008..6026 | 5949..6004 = 2.1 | 5.65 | 5.16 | 5.24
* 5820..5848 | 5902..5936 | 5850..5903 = 0.2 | 5.58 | 5.33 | 5.12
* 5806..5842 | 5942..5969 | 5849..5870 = 1.2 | 5.6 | 5.12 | 4.99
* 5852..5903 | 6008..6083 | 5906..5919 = 0.7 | 5.34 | 5.04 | 5.3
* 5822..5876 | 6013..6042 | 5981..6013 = 0.7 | 5.43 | 5.27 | 5.38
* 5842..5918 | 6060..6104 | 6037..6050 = 0.2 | 5.29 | 5.19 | 5.29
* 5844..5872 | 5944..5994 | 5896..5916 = 0.6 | 5.17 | 5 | 5.13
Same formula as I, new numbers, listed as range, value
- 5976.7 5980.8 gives 5.46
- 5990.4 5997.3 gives 5.03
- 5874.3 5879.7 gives 6.49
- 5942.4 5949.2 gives 5.12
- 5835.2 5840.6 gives 5.42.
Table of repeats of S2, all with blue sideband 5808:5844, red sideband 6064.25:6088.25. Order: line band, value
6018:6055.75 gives 0.12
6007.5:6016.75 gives 0.63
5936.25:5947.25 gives 0.81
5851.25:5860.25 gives 0.78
